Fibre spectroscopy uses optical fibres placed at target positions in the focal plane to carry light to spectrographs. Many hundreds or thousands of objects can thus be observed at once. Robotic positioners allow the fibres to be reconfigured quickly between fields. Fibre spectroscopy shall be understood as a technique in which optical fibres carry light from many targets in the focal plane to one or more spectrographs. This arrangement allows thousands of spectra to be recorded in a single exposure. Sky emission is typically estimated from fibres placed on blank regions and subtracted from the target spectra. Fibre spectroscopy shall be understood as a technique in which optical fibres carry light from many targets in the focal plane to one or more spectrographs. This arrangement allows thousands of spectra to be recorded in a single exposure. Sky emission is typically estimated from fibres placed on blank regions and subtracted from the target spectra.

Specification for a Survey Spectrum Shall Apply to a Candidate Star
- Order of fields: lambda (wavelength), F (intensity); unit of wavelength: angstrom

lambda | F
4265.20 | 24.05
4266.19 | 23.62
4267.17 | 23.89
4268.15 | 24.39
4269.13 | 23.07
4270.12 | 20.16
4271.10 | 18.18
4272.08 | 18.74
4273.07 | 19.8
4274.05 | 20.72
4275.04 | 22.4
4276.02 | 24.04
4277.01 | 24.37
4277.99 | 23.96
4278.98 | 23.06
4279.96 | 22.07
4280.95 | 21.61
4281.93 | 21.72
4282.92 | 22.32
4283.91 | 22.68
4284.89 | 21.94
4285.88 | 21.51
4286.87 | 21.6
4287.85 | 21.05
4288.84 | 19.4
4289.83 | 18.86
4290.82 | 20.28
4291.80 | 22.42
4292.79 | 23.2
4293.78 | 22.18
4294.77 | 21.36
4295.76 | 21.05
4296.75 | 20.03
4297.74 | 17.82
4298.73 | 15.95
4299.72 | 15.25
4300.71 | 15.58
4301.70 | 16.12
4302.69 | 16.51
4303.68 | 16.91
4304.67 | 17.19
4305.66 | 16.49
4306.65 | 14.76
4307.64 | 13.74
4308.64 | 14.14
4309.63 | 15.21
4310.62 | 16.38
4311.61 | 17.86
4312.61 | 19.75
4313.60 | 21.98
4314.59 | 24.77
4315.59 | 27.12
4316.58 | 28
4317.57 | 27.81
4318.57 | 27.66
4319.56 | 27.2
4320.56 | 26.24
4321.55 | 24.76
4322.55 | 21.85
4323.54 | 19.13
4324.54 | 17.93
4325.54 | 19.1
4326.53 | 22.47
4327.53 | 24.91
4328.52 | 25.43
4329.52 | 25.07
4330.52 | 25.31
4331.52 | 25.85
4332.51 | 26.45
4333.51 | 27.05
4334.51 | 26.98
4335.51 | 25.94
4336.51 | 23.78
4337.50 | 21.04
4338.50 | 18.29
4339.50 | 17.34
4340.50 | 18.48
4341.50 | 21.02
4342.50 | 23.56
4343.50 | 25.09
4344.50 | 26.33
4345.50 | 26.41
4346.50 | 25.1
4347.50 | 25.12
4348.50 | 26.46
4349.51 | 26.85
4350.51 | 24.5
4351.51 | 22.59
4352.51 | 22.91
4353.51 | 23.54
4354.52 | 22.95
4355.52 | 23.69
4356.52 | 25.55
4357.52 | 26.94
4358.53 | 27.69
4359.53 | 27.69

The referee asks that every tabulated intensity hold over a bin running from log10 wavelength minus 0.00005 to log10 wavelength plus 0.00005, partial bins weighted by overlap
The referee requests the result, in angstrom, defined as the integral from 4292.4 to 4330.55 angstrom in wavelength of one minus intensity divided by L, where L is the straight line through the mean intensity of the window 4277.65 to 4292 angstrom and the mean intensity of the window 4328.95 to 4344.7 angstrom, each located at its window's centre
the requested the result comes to 3.5 angstrom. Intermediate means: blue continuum 21.6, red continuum 23.5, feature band 20.6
